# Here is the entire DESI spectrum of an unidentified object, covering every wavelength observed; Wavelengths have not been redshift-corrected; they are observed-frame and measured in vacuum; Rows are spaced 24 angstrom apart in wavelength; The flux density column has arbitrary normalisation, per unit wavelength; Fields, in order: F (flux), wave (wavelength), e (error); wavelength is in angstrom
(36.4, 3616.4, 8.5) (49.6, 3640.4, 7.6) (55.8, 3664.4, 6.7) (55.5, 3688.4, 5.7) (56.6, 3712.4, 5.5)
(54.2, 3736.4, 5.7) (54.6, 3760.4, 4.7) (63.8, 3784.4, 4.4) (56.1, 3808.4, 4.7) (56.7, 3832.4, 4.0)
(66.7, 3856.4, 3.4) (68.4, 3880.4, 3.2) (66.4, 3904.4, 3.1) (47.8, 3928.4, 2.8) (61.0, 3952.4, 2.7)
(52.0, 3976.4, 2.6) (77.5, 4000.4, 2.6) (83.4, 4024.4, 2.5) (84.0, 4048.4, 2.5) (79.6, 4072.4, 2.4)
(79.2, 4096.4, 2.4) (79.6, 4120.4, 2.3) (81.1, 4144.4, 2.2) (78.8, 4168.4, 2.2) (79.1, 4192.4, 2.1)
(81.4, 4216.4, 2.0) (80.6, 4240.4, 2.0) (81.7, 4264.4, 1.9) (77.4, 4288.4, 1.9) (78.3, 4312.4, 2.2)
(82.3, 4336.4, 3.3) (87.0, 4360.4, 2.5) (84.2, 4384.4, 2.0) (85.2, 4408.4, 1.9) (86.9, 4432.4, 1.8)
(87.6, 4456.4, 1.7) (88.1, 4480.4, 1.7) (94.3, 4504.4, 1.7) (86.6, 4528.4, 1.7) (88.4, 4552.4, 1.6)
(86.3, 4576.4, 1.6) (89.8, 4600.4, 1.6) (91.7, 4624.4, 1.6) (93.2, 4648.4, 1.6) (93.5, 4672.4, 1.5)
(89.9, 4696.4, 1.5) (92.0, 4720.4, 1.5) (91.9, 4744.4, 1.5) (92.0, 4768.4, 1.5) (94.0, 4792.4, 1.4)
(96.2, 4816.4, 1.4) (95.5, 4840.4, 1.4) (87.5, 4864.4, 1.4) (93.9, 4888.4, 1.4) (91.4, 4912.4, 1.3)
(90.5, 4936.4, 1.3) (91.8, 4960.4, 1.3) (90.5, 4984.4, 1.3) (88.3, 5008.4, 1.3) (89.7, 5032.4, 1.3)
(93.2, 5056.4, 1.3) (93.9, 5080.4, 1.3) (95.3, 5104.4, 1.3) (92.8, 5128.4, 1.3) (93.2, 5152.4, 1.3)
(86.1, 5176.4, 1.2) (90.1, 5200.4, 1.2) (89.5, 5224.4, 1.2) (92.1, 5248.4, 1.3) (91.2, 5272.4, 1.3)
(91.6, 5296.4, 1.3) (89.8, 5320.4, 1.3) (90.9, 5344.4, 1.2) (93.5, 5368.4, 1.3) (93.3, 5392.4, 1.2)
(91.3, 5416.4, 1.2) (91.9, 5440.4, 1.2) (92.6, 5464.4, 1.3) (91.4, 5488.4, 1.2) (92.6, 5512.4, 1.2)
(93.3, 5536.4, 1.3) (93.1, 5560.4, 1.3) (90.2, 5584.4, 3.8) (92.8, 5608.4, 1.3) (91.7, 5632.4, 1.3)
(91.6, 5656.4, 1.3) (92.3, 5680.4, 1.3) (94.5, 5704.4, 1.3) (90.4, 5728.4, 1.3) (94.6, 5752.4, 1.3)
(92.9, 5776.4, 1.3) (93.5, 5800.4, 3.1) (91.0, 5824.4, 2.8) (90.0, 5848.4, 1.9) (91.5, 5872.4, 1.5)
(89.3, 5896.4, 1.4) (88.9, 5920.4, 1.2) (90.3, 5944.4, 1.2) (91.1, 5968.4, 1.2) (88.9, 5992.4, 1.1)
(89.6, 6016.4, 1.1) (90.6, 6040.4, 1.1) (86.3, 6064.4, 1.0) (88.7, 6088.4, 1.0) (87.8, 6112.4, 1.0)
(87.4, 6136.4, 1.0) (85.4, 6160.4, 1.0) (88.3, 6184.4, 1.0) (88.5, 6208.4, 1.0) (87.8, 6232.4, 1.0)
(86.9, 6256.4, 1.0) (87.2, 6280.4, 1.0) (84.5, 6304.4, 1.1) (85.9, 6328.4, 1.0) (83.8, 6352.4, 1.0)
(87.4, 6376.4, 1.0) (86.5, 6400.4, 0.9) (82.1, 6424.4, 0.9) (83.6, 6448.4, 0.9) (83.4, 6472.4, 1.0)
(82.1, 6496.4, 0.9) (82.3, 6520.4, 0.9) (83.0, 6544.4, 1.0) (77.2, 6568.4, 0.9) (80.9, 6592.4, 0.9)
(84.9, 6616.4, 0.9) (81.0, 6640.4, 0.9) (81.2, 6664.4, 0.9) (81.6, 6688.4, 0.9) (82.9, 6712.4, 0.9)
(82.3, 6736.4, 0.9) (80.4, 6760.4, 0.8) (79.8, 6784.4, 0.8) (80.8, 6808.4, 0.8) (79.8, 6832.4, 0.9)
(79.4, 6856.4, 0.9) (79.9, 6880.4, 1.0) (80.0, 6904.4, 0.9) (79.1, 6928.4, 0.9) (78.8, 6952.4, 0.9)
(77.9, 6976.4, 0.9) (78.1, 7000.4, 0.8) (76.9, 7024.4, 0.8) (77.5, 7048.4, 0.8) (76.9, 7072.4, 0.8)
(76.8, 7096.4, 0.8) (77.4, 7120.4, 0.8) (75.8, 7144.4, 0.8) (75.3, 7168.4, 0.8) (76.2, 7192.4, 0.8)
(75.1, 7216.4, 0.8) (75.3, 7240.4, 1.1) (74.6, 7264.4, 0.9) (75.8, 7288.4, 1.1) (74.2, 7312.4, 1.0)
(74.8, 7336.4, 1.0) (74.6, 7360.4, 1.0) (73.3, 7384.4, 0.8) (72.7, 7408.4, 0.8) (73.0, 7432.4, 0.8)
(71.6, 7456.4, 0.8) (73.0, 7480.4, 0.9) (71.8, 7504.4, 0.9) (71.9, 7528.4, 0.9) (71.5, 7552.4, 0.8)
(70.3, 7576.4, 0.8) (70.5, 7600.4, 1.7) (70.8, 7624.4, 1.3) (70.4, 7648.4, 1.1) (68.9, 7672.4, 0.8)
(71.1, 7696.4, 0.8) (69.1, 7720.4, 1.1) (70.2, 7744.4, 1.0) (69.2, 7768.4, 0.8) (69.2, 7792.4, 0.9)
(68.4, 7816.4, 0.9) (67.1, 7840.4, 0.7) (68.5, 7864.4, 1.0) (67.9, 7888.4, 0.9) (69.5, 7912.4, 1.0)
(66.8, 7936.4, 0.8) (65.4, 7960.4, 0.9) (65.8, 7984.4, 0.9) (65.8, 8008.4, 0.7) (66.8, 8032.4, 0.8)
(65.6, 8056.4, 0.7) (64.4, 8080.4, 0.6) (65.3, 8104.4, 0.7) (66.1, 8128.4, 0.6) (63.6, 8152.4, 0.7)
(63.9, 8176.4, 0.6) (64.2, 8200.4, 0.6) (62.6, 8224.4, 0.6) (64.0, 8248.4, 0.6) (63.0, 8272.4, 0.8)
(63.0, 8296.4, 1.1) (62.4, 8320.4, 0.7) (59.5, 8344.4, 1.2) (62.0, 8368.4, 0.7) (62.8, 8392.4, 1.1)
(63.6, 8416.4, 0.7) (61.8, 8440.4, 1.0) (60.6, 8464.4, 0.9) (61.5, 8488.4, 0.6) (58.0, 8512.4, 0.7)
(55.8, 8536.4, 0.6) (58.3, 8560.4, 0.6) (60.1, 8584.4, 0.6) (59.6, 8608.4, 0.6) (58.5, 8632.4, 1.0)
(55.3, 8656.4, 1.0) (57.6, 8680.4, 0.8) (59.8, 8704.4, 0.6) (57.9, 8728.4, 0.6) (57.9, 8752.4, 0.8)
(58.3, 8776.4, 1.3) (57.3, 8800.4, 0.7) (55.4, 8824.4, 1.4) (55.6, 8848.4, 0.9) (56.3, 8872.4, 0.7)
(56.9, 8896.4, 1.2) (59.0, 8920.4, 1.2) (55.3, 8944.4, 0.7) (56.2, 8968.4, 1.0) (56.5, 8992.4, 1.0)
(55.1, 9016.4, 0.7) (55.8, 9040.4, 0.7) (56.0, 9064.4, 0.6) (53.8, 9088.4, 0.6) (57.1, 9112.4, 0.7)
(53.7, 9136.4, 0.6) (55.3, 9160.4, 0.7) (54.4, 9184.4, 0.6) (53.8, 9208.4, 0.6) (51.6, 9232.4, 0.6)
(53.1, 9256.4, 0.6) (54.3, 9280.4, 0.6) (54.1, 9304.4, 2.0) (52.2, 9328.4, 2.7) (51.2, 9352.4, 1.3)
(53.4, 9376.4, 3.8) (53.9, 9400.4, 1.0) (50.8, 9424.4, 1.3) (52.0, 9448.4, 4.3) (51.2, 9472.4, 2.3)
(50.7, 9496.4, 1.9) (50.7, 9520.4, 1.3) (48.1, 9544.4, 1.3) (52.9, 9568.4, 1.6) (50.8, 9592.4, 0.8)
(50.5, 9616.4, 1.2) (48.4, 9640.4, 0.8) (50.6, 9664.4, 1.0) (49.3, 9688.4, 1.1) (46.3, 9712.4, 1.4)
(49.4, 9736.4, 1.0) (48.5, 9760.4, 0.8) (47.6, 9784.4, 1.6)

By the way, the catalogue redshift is 0.000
